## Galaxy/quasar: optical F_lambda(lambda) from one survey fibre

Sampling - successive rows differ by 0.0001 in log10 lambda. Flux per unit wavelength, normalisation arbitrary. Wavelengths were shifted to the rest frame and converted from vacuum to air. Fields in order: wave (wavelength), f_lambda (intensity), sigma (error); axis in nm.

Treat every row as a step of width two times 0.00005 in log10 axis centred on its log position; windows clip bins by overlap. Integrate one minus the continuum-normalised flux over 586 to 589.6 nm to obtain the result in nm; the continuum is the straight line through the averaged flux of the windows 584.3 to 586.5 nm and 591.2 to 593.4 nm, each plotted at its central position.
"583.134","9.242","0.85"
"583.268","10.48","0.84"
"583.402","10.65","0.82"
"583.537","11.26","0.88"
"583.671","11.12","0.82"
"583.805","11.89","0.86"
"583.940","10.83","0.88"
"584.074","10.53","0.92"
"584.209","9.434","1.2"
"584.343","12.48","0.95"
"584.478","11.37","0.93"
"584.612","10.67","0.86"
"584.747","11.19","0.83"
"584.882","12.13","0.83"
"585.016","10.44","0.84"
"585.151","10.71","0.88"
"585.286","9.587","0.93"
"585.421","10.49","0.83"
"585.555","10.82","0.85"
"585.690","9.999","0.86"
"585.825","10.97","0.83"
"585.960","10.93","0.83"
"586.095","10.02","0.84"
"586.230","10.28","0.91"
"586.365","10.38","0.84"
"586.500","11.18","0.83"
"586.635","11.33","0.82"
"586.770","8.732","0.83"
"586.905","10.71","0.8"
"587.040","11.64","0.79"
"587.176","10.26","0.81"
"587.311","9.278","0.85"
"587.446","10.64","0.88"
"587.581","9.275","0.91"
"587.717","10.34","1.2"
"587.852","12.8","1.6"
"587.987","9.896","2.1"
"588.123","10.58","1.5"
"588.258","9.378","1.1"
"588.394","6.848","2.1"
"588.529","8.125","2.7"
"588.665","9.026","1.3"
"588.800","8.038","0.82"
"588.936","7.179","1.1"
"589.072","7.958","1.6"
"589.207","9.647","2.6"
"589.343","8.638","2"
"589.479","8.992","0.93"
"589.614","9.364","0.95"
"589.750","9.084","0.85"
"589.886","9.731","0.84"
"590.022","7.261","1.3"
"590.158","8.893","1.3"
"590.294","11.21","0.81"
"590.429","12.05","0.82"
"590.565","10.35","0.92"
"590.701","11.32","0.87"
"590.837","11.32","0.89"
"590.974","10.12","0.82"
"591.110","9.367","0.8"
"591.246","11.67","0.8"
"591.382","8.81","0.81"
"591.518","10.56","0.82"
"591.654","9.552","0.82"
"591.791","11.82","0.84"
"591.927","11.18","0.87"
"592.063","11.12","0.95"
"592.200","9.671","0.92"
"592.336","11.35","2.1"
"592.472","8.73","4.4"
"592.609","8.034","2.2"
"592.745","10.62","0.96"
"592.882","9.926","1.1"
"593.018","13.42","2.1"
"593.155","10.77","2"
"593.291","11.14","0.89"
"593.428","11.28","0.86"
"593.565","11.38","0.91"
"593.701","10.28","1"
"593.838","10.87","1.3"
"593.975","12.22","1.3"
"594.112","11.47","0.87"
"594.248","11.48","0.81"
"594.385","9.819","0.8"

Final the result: 0.35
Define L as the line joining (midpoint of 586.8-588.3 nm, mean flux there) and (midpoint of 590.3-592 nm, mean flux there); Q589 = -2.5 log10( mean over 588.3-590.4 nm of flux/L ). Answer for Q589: 0.21 mag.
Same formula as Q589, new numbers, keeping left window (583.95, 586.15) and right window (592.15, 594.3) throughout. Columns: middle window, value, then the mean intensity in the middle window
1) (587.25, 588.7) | 0.12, 9.67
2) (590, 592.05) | 0.03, 10.5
